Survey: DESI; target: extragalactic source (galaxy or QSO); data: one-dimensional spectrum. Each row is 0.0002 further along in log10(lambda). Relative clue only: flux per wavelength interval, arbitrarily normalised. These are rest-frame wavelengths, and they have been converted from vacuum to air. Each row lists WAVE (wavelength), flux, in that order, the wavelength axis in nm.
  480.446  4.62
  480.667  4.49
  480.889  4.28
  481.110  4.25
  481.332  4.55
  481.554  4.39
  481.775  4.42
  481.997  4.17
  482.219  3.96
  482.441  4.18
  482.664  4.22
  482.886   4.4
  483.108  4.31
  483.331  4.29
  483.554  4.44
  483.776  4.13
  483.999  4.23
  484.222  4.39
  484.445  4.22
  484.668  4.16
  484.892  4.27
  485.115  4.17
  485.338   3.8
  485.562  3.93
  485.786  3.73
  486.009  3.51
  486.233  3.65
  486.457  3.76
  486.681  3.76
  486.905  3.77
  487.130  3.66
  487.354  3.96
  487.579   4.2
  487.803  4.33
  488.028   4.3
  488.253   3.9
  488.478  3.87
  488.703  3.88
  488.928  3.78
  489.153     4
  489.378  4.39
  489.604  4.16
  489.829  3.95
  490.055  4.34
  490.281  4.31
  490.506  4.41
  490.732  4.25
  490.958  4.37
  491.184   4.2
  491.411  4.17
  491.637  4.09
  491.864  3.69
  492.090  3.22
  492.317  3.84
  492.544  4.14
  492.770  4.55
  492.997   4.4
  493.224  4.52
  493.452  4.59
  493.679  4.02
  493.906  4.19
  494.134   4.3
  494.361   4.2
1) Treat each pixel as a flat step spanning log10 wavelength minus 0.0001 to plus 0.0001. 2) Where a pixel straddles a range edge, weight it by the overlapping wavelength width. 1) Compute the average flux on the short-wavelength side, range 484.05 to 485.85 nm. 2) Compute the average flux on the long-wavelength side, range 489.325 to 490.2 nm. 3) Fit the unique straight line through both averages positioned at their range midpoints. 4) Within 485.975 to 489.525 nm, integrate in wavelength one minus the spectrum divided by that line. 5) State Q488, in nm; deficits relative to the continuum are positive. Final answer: 0.192 nm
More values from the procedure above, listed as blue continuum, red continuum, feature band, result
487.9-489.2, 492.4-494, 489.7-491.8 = -0.042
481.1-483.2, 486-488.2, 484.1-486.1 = 0.018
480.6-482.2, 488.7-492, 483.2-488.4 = 0.263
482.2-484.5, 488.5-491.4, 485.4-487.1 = 0.197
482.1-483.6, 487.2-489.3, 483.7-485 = -0.016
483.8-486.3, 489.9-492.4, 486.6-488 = 0.023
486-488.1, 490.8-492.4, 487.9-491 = -0.163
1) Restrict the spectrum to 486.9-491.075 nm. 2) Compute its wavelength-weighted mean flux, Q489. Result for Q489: 4.11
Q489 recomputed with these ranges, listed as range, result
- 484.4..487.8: 3.91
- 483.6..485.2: 4.23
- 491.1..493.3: 4.07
